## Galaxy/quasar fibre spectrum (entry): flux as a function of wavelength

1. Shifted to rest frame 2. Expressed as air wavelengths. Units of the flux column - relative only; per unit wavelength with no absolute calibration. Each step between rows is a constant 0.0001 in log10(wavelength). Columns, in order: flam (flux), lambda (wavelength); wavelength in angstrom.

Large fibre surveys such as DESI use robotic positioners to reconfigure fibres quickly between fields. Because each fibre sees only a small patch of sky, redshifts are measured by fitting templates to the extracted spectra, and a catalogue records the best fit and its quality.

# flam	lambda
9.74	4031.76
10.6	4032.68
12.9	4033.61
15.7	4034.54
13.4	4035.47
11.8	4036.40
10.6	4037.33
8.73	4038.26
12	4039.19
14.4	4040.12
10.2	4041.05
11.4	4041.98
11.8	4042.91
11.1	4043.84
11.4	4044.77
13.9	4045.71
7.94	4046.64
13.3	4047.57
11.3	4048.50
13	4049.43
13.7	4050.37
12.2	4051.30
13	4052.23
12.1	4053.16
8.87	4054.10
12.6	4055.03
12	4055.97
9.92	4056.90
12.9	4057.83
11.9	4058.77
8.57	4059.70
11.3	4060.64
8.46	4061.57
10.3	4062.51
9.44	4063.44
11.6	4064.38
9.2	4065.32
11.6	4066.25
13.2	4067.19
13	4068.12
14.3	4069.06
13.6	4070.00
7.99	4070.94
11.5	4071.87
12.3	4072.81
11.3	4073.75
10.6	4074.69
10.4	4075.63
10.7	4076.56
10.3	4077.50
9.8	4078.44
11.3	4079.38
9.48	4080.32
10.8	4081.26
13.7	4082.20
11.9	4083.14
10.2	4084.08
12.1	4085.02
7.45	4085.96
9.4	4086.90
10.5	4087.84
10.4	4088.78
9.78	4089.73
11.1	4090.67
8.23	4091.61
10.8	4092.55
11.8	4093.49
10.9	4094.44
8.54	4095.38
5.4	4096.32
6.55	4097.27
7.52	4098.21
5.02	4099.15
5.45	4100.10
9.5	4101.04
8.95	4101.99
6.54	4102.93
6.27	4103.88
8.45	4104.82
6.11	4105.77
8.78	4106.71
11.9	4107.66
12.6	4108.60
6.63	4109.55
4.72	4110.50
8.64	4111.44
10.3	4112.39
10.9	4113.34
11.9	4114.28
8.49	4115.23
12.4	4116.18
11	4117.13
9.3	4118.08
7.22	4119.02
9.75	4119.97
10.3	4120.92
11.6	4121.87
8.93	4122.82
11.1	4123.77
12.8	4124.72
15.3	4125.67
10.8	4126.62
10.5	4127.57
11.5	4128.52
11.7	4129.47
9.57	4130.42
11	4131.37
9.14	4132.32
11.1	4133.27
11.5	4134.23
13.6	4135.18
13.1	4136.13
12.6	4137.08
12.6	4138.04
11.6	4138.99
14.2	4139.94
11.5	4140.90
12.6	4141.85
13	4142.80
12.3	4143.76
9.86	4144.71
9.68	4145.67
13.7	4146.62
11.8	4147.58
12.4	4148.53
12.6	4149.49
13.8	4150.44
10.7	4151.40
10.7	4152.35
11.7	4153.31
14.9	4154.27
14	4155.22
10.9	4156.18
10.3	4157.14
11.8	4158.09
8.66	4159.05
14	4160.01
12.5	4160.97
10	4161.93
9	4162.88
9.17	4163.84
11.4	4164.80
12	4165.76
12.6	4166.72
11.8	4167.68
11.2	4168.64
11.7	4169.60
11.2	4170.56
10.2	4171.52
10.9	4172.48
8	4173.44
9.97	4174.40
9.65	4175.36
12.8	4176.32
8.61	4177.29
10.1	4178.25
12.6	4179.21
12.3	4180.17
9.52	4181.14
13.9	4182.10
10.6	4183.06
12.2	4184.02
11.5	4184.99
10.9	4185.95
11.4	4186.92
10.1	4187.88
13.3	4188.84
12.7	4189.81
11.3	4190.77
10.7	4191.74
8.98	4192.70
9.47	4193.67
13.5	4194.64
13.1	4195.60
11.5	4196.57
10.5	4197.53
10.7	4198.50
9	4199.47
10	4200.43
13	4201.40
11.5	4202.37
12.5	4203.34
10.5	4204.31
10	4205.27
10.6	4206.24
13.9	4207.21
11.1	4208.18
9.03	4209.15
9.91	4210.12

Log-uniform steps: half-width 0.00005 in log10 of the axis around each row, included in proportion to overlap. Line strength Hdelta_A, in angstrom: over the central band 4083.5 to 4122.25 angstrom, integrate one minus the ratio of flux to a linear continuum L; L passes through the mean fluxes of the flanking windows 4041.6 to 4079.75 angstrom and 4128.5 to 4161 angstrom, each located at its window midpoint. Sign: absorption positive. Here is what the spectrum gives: 8.4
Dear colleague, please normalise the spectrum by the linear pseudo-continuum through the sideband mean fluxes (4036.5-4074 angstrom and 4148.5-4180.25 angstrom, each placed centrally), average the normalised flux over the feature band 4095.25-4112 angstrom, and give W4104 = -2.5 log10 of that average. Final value 0.43 mag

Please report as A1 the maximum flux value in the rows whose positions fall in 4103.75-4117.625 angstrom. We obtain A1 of 12.6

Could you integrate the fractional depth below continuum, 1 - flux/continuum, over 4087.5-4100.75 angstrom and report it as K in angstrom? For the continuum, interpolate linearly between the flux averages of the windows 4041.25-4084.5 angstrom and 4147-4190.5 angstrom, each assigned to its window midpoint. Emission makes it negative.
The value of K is 3.08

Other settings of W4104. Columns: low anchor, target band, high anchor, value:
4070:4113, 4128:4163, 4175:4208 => -0.13 mag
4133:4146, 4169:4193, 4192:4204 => 0.04 mag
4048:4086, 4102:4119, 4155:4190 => 0.23 mag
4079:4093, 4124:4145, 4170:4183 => -0.12 mag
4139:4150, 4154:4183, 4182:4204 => 0.06 mag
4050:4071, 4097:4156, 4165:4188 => 0.06 mag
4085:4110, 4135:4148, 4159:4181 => -0.22 mag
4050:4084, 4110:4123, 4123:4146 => 0.20 mag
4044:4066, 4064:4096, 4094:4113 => -0.14 mag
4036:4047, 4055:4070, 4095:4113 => -0.12 mag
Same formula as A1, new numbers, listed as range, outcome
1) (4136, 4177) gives 14.9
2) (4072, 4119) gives 13.7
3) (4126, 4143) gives 14.2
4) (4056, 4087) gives 14.3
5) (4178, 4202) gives 13.9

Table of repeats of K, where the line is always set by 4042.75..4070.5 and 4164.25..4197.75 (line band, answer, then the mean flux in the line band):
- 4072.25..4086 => 0.69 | 10.9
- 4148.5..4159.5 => -0.56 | 11.9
